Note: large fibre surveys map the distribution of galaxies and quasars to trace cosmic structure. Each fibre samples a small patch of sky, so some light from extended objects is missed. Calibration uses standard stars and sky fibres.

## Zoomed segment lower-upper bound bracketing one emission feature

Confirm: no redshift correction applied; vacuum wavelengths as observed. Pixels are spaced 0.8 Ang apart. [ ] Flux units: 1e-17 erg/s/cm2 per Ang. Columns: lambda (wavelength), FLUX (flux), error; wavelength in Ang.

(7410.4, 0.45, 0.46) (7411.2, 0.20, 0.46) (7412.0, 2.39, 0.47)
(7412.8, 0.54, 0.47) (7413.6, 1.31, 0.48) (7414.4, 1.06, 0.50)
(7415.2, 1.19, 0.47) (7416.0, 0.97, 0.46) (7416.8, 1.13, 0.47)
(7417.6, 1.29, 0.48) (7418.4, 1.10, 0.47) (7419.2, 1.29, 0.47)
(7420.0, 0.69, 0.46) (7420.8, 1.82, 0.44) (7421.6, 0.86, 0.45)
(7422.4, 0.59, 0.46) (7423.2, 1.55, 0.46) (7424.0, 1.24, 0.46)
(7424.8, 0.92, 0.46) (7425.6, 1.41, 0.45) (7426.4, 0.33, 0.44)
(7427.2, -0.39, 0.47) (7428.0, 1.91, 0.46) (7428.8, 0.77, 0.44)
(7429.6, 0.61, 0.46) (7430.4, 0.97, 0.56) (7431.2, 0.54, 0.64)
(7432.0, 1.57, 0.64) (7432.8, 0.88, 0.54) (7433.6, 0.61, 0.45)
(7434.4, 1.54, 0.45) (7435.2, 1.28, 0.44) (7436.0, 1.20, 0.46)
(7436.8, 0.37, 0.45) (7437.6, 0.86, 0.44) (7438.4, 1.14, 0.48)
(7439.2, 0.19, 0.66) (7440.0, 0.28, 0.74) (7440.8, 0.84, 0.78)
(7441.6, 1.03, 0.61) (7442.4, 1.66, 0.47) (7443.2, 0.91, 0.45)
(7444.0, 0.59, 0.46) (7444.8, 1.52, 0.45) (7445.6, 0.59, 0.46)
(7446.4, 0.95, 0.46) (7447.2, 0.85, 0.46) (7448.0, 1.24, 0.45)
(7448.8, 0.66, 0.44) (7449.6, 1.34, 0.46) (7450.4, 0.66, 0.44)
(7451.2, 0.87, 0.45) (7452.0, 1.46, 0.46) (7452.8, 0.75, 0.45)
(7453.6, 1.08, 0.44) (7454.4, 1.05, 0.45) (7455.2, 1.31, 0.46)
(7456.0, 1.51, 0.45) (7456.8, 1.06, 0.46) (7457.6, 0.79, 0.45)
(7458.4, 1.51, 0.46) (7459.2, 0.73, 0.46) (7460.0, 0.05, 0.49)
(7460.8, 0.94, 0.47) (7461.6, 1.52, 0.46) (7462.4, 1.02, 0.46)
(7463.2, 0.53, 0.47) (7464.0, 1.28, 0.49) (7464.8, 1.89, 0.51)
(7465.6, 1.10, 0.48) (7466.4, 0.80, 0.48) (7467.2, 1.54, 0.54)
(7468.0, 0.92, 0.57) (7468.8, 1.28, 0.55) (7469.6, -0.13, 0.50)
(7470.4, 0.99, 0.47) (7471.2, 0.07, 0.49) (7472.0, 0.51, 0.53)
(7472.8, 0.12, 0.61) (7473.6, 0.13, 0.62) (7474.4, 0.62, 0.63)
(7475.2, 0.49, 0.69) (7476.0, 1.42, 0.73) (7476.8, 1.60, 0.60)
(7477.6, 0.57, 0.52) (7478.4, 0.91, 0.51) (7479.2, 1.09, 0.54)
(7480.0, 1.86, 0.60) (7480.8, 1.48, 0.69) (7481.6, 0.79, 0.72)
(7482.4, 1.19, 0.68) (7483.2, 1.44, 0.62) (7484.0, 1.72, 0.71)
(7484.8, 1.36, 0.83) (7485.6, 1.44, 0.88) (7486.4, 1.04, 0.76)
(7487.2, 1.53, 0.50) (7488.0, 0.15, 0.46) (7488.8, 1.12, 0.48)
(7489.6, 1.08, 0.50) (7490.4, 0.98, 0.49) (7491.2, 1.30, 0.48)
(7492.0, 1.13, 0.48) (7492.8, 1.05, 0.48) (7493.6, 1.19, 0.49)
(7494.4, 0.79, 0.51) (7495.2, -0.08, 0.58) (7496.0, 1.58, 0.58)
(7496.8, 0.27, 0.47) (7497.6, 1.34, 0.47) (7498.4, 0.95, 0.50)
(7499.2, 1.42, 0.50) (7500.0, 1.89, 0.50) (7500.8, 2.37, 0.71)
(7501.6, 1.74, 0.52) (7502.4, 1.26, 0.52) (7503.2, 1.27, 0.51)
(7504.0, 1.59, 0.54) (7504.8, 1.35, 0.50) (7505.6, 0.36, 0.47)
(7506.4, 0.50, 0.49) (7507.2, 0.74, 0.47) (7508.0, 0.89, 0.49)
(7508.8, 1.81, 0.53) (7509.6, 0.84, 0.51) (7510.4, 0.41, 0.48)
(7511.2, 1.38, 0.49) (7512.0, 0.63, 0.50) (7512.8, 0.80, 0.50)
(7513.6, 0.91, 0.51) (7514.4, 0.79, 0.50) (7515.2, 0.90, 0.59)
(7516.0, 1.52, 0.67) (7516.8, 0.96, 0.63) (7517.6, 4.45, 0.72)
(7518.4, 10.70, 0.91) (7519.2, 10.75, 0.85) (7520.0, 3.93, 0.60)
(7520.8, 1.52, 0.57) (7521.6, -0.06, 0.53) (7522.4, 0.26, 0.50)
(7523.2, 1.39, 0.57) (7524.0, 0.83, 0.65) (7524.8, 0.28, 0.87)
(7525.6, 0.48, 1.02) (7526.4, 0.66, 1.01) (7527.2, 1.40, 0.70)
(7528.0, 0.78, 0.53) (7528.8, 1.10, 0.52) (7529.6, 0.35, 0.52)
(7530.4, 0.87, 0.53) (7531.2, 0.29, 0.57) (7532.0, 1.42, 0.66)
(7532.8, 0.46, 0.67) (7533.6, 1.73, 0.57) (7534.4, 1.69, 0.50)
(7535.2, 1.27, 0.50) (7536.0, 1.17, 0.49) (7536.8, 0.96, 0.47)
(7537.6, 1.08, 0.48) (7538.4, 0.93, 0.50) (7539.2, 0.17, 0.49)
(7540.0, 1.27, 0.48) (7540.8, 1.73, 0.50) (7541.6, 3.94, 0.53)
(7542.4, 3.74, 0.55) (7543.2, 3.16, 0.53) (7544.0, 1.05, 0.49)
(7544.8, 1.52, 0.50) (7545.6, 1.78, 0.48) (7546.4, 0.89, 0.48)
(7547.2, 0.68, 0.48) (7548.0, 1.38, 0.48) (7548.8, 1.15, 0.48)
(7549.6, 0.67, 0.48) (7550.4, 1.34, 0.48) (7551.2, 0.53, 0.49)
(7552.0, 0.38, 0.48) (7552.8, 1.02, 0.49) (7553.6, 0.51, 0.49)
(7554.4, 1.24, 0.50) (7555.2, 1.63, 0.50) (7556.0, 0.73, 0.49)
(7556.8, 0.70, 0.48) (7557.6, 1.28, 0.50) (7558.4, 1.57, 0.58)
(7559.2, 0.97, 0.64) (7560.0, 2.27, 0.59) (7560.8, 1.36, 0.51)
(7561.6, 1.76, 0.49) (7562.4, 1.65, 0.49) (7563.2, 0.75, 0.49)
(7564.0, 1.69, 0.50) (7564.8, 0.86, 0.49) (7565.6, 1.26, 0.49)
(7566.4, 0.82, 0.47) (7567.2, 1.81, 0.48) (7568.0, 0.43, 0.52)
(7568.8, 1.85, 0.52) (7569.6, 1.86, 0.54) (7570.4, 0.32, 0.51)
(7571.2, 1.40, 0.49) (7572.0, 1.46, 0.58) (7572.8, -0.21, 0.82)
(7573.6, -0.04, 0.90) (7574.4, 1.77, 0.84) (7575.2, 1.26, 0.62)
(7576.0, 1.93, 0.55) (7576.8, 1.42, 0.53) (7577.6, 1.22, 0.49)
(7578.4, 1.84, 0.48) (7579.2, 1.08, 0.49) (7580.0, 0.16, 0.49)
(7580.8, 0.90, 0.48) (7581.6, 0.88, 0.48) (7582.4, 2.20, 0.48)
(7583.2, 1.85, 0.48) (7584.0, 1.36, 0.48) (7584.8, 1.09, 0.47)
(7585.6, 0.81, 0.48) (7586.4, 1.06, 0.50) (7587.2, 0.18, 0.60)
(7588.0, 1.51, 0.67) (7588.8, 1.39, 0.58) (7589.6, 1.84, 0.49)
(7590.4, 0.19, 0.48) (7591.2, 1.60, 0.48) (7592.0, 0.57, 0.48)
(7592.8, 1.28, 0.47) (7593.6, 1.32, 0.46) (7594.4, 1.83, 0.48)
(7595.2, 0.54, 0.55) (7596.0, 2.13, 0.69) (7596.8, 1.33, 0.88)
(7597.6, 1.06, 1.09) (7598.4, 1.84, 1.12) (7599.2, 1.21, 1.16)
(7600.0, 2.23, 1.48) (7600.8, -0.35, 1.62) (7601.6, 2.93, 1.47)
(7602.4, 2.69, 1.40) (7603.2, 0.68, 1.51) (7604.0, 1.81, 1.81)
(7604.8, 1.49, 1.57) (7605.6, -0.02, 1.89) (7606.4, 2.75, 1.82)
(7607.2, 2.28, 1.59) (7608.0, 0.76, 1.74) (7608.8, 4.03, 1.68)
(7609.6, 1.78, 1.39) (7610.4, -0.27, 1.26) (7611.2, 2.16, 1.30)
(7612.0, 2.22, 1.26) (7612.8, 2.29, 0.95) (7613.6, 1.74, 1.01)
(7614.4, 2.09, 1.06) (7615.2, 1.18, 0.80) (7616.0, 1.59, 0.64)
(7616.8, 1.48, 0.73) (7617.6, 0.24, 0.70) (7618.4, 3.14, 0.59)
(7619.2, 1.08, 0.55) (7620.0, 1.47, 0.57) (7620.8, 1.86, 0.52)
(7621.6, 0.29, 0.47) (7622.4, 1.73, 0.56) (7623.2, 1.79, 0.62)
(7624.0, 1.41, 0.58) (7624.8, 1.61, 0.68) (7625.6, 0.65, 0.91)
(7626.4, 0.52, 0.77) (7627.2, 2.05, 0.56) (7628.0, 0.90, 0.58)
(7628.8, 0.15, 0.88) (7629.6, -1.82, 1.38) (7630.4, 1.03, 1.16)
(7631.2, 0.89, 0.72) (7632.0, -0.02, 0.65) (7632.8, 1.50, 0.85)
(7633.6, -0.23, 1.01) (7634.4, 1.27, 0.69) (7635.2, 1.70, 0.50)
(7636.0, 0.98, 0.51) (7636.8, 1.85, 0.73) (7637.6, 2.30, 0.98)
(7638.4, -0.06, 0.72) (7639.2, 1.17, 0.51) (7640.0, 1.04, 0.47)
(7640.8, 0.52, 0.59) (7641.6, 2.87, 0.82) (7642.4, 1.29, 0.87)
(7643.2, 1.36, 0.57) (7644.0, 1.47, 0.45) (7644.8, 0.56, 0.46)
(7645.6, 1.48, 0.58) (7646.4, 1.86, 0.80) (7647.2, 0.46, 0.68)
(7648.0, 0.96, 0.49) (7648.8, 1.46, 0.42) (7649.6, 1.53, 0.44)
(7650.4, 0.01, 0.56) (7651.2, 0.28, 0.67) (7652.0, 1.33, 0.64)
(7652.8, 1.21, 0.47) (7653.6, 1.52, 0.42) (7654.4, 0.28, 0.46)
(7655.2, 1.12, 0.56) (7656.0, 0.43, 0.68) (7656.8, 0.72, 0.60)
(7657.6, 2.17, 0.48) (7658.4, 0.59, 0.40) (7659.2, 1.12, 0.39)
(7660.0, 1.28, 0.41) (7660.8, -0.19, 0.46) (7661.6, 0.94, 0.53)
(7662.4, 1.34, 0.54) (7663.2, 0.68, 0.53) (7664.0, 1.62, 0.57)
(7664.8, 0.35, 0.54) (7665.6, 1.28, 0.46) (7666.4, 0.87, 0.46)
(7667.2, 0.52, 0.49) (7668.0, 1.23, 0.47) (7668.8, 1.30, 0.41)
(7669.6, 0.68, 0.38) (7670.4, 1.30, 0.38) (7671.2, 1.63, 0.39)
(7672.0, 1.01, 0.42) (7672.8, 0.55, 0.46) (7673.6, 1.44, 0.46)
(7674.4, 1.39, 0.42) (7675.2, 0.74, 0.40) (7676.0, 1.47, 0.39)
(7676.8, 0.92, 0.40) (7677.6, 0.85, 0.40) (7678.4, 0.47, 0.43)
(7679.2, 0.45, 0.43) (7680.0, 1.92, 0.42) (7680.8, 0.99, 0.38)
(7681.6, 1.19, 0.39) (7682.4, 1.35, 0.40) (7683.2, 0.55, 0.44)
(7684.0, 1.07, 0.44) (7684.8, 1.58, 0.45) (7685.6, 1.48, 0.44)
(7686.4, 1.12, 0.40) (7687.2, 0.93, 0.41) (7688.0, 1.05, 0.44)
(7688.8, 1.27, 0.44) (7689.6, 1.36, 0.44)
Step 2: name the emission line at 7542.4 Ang [N II]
